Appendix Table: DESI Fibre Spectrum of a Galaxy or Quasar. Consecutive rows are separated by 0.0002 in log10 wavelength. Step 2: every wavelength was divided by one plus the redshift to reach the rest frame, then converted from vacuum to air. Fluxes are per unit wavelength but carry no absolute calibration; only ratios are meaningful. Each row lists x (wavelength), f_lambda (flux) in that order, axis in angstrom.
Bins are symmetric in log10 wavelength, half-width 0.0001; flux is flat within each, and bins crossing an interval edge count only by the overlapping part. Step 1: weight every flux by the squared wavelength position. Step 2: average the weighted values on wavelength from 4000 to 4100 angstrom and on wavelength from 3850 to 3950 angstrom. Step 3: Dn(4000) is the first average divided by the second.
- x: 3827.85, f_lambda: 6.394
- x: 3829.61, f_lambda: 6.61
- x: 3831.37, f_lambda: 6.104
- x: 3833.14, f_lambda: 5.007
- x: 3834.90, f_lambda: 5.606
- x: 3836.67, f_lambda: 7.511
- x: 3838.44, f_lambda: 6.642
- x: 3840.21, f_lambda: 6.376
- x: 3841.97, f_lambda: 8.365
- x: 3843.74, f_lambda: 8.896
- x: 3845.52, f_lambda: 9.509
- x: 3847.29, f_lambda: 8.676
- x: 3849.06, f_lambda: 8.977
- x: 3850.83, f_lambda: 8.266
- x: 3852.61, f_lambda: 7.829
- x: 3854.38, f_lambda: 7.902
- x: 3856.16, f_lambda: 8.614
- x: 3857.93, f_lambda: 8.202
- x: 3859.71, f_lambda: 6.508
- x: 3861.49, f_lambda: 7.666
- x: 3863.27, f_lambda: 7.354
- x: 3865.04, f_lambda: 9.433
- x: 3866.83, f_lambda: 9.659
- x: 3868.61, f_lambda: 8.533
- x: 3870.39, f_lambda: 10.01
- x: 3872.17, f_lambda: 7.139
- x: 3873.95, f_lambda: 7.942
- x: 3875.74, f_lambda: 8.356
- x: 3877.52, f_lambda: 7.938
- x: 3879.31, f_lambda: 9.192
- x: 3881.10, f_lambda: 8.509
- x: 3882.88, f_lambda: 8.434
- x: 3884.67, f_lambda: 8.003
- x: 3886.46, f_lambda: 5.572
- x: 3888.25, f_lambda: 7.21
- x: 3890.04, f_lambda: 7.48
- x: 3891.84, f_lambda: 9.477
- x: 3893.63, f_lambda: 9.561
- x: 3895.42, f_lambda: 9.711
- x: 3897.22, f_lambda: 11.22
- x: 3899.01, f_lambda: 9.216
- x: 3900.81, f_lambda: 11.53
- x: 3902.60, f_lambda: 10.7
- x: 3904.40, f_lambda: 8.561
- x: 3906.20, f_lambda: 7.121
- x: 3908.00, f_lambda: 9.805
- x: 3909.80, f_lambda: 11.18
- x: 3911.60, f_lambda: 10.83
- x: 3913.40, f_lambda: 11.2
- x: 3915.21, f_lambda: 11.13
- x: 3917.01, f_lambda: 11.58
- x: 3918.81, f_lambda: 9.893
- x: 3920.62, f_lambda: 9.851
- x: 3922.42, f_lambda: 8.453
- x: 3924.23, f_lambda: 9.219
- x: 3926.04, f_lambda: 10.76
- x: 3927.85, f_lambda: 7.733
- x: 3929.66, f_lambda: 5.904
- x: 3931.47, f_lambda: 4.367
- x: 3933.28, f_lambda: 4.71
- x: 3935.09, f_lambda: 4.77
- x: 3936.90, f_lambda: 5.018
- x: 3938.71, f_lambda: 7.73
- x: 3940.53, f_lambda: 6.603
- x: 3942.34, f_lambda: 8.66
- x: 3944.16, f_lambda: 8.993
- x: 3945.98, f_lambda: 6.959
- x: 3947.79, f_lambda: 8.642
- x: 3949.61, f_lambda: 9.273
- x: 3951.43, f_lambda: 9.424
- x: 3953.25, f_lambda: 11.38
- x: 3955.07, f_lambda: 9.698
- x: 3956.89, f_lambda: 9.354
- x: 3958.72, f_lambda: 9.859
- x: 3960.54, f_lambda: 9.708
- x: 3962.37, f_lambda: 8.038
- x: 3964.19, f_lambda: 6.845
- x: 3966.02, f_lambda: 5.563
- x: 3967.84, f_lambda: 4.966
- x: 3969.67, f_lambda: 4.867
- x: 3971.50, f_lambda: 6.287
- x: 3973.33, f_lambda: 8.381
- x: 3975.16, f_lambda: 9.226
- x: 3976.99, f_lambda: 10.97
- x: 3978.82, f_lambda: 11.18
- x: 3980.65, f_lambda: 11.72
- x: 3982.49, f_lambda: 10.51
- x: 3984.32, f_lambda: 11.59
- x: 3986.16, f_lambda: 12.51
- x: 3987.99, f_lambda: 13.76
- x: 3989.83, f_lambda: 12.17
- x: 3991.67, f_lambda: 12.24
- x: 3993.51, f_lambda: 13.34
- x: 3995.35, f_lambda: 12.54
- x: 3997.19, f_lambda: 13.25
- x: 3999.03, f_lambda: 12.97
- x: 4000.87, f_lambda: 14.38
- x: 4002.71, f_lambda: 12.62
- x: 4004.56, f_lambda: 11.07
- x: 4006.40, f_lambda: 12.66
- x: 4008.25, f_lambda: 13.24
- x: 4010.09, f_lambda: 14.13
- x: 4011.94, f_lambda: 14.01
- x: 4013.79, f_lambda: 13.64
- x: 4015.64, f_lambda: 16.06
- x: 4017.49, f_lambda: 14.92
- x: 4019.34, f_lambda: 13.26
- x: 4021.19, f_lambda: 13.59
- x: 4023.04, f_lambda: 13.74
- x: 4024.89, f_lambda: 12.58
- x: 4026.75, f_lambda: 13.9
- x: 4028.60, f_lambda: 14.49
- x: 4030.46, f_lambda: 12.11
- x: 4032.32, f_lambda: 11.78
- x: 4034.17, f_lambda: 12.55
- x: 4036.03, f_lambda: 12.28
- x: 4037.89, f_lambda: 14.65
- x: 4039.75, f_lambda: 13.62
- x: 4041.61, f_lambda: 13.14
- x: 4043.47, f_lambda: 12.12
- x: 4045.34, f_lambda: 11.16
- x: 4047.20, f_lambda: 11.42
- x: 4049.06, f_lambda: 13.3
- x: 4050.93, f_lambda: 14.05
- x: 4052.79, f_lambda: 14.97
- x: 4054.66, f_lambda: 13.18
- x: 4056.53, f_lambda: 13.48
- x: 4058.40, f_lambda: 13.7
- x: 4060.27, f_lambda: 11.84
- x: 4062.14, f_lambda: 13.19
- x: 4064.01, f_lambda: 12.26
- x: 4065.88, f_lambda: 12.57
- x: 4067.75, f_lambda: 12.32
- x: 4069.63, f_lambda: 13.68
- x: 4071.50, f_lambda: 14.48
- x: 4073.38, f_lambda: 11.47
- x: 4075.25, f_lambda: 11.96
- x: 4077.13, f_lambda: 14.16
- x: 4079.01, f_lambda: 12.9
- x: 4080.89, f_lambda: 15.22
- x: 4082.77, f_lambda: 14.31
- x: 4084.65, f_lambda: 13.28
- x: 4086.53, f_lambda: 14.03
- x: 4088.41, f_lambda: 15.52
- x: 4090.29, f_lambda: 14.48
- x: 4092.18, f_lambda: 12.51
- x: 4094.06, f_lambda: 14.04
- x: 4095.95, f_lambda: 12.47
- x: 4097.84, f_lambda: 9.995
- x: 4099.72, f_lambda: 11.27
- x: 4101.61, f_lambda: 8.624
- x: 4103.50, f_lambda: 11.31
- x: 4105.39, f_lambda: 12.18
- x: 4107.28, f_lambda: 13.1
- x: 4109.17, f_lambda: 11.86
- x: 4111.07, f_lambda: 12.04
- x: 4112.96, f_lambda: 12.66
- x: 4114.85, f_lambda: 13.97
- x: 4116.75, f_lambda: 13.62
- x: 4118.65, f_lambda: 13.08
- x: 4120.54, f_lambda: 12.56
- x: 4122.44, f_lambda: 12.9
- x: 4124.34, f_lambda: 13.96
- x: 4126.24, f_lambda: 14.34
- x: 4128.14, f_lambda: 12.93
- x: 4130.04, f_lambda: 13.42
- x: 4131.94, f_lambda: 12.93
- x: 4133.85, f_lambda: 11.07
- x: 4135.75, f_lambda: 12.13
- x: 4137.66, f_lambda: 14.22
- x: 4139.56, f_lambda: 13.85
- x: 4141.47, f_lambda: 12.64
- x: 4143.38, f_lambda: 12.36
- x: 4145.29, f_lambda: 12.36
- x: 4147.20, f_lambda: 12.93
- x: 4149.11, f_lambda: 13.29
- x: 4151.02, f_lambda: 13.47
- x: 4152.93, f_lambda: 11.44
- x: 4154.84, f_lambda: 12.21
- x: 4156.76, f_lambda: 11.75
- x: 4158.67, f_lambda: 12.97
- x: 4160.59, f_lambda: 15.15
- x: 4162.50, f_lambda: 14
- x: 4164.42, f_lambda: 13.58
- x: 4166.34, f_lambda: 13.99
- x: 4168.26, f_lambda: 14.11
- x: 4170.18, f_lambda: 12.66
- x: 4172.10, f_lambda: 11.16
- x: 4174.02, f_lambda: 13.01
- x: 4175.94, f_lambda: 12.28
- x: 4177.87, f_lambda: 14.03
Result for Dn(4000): 1.68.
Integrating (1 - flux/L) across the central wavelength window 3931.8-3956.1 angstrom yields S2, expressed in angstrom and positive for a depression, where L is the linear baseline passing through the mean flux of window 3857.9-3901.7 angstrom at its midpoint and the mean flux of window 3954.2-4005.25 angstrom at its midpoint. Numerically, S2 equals 4.9 angstrom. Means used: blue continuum 8.56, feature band 7.77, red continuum 10.3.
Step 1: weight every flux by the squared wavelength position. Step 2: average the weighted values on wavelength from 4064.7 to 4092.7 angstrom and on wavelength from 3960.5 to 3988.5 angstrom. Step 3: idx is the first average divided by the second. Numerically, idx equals 1.6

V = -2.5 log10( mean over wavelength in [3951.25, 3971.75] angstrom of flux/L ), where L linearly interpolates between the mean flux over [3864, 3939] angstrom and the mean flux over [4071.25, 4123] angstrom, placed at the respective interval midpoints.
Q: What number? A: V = 0.23 mag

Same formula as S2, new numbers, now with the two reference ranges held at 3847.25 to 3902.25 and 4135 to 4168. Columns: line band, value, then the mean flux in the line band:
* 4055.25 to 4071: -1.7 angstrom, 12.9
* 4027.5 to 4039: -1.9 angstrom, 13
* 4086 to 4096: -1.5 angstrom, 14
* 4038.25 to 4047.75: -1.0 angstrom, 12.5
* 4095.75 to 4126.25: 0.4 angstrom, 12.3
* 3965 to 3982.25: 3.3 angstrom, 8.22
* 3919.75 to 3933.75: 2.5 angstrom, 7.71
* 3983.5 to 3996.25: -2.6 angstrom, 12.6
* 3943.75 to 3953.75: 0.8 angstrom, 9.03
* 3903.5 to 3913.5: -0.6 angstrom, 9.67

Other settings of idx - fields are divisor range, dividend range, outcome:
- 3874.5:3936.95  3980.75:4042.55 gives 1.58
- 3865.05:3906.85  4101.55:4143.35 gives 1.64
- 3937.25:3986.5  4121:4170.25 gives 1.64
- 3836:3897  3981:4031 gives 1.71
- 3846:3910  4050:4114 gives 1.66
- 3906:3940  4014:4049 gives 1.64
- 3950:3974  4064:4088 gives 1.76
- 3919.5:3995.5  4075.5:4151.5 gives 1.57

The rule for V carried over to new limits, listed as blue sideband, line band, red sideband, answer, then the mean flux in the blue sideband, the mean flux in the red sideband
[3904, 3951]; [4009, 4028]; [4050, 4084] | -0.20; 8.43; 13.3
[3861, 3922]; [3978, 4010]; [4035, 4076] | -0.09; 9.16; 13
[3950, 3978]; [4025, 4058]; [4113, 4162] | -0.25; 8.33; 13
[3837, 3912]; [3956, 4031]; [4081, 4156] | -0.08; 8.6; 12.8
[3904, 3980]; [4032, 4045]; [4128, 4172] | -0.21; 8.45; 13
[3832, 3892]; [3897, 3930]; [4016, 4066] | -0.05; 7.94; 13.1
